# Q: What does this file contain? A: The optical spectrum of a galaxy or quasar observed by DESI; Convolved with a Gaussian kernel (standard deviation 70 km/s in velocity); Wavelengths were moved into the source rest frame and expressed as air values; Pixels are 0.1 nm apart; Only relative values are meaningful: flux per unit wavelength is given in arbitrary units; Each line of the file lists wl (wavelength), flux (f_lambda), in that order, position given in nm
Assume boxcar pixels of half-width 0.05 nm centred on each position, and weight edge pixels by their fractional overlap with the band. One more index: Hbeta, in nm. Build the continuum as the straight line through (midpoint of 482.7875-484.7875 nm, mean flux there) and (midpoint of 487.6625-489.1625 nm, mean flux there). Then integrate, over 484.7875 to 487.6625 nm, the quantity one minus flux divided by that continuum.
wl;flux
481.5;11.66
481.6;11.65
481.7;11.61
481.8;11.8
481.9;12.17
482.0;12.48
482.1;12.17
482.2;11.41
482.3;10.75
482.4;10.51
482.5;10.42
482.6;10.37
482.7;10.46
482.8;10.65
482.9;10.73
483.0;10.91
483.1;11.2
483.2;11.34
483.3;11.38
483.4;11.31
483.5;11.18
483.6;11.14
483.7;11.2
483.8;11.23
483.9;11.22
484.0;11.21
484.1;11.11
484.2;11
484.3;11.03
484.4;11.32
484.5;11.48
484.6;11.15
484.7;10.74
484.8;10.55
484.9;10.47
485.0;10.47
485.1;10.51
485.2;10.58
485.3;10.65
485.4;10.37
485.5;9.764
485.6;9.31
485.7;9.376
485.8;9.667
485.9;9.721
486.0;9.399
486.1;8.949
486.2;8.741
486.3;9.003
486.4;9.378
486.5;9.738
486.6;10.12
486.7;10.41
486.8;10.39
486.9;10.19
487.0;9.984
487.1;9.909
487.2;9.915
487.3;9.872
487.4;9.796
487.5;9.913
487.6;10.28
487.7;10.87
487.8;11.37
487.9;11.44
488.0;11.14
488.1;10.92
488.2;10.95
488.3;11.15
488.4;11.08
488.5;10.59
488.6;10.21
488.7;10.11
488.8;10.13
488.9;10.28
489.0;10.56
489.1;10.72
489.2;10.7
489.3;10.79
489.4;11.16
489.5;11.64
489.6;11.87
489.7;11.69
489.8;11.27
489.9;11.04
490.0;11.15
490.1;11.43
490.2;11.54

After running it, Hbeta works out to 0.27 nm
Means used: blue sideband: 11.1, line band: 9.91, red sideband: 10.8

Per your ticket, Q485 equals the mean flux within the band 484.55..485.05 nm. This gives 10.7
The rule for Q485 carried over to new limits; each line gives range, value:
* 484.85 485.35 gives 10.5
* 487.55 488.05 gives 11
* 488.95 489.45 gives 10.8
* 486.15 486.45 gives 9.04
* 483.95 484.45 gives 11.1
